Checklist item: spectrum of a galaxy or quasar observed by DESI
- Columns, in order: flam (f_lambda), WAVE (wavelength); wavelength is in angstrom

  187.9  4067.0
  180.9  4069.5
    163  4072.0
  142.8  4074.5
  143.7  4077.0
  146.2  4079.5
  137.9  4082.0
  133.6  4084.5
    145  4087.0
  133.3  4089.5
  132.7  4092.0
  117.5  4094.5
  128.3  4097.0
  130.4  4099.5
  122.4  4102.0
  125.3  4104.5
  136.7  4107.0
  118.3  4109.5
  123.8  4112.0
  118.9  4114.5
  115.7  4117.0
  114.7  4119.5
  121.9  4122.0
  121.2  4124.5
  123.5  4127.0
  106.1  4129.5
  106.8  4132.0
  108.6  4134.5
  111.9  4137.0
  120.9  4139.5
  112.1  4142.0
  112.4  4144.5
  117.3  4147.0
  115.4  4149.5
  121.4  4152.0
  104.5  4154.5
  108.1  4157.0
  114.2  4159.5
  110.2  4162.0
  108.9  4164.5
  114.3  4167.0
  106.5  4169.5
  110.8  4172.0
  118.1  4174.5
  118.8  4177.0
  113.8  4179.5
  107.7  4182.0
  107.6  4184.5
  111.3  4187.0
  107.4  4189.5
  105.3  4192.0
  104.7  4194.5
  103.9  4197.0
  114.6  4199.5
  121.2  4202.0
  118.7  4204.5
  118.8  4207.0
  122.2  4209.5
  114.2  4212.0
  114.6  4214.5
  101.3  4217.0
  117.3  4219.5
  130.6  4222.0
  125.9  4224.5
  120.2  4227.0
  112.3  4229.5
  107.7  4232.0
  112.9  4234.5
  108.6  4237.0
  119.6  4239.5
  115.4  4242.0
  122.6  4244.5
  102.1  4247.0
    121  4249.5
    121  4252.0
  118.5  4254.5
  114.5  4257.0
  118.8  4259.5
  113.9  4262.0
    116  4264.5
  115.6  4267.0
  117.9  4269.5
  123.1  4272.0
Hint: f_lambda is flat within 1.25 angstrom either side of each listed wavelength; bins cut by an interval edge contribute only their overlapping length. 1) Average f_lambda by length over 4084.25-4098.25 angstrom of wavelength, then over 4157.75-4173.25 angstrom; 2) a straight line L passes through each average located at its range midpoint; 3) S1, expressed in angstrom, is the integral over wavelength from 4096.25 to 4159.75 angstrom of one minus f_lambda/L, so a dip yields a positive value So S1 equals 1.9 angstrom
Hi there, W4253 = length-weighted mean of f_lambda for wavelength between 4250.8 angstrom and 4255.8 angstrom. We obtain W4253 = 120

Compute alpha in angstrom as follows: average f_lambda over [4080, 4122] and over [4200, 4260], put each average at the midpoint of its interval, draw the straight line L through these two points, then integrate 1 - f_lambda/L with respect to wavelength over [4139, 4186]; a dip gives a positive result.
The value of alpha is 3.7 angstrom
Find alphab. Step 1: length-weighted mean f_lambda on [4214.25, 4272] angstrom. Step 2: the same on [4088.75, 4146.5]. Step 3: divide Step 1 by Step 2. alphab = 0.97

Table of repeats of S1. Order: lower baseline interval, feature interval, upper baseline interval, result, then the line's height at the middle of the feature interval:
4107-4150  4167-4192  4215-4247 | 1.0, 116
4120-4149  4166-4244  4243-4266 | 1.3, 116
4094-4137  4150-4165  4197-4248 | 0.9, 118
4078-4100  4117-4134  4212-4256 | 1.9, 130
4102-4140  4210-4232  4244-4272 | 0.1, 117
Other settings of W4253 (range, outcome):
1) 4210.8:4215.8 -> 114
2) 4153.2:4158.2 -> 106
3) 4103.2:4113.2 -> 126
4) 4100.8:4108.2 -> 128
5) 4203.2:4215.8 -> 118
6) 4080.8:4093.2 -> 137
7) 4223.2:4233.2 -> 117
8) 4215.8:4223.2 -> 116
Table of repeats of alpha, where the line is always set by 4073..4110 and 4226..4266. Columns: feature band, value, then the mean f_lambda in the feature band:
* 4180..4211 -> 2.3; 112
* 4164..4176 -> 1.2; 112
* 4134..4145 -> 1.2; 114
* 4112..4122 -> 1.0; 118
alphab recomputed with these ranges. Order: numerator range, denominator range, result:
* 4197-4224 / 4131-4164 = 1.04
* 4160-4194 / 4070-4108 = 0.81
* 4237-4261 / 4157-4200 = 1.06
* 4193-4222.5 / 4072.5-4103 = 0.85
